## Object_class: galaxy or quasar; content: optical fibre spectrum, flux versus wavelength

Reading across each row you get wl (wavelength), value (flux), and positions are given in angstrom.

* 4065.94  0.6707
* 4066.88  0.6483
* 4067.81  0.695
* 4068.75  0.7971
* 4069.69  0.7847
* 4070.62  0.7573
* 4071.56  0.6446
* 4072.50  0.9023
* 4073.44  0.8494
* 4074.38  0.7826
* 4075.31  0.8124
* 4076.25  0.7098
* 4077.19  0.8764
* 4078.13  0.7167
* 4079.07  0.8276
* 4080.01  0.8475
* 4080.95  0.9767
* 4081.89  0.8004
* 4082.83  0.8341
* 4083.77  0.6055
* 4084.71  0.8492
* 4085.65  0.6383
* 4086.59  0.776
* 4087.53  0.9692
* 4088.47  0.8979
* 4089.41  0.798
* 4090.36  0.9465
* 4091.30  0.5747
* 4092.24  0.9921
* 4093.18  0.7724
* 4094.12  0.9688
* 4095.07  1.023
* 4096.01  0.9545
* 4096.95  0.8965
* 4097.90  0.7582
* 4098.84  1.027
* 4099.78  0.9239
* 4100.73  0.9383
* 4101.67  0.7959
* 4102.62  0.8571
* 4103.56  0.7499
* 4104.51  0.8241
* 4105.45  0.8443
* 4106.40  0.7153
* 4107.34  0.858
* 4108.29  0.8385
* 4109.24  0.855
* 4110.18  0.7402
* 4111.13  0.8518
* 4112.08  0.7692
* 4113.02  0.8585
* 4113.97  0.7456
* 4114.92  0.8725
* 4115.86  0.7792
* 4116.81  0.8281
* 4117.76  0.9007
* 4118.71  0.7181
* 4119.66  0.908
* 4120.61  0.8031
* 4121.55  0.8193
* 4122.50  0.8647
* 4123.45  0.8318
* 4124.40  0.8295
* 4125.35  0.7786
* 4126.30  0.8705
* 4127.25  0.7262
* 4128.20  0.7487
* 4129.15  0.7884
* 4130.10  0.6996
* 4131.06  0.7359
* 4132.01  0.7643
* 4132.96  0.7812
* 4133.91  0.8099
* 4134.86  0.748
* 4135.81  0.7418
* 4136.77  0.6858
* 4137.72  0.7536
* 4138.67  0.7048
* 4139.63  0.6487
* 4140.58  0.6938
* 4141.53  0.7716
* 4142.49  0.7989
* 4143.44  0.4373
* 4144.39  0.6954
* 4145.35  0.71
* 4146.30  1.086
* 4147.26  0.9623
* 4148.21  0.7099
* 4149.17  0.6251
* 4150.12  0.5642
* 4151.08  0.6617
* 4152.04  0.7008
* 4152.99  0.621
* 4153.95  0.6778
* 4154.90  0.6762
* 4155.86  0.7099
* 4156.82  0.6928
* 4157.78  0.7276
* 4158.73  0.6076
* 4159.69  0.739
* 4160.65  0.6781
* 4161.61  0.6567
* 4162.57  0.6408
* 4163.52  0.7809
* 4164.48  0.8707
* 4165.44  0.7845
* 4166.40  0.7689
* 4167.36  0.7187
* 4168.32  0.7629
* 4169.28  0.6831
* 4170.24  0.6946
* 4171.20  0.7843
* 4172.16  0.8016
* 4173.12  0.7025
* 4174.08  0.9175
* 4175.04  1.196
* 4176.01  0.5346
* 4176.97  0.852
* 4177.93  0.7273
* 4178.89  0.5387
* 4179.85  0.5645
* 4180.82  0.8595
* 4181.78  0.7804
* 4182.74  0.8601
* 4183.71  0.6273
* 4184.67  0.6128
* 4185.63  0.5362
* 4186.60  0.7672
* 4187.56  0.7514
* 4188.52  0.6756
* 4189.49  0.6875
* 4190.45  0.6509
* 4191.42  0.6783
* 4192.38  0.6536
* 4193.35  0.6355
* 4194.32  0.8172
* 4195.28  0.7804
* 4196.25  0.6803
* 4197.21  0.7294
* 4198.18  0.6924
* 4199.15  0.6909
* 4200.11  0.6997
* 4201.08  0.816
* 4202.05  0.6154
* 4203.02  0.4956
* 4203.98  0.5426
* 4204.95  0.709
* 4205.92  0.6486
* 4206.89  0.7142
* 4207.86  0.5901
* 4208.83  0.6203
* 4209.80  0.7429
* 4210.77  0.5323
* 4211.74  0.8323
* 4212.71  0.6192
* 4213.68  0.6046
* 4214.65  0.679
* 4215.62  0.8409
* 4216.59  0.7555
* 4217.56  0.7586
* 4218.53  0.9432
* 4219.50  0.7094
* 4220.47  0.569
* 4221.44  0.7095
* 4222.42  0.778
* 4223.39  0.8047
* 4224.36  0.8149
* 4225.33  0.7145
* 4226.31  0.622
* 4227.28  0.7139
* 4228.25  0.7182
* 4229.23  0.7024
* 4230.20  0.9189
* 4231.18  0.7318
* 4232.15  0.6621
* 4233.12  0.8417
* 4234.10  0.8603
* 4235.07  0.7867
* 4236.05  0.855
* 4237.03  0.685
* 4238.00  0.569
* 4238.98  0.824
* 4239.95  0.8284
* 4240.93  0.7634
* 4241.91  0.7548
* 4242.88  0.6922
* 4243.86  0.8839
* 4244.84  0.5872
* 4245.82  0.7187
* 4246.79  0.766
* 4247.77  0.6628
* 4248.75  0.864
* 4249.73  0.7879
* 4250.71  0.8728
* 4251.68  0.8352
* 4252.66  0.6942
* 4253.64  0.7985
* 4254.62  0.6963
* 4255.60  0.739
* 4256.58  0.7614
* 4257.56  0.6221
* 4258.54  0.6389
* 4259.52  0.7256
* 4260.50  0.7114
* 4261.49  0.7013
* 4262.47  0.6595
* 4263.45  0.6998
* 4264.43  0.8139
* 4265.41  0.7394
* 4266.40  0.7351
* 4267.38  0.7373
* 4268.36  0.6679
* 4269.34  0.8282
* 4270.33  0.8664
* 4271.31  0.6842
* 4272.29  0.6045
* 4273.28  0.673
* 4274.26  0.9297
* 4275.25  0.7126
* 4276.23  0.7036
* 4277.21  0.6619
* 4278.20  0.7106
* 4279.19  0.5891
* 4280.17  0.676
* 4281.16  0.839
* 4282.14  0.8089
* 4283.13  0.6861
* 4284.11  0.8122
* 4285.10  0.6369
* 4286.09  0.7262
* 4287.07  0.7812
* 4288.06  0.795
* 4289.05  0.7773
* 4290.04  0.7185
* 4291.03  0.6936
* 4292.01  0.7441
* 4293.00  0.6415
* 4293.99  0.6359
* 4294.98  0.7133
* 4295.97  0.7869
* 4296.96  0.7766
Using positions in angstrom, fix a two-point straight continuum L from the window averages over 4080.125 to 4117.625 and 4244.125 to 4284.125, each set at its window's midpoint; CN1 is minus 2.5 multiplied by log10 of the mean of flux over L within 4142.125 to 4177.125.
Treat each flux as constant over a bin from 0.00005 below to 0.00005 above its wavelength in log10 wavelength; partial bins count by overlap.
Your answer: 0.092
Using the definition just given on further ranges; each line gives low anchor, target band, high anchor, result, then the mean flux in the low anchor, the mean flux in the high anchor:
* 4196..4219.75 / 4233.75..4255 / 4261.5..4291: -0.07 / 0.691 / 0.732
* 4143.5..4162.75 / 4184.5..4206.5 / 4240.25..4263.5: 0.06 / 0.702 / 0.736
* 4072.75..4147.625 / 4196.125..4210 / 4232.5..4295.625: 0.16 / 0.809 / 0.738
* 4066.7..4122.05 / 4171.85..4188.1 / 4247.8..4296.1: 0.05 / 0.823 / 0.732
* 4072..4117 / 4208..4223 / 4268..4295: 0.08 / 0.834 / 0.726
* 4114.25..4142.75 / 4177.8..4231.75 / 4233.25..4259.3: 0.09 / 0.78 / 0.753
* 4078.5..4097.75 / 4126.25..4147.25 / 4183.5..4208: 0.03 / 0.845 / 0.675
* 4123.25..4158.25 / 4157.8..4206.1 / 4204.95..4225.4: 0.01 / 0.733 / 0.713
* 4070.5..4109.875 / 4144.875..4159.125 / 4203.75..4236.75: 0.10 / 0.833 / 0.726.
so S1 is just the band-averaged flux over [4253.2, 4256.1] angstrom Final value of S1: 0.744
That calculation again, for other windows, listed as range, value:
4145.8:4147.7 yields 1.02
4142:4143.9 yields 0.62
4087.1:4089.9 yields 0.886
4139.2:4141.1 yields 0.677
